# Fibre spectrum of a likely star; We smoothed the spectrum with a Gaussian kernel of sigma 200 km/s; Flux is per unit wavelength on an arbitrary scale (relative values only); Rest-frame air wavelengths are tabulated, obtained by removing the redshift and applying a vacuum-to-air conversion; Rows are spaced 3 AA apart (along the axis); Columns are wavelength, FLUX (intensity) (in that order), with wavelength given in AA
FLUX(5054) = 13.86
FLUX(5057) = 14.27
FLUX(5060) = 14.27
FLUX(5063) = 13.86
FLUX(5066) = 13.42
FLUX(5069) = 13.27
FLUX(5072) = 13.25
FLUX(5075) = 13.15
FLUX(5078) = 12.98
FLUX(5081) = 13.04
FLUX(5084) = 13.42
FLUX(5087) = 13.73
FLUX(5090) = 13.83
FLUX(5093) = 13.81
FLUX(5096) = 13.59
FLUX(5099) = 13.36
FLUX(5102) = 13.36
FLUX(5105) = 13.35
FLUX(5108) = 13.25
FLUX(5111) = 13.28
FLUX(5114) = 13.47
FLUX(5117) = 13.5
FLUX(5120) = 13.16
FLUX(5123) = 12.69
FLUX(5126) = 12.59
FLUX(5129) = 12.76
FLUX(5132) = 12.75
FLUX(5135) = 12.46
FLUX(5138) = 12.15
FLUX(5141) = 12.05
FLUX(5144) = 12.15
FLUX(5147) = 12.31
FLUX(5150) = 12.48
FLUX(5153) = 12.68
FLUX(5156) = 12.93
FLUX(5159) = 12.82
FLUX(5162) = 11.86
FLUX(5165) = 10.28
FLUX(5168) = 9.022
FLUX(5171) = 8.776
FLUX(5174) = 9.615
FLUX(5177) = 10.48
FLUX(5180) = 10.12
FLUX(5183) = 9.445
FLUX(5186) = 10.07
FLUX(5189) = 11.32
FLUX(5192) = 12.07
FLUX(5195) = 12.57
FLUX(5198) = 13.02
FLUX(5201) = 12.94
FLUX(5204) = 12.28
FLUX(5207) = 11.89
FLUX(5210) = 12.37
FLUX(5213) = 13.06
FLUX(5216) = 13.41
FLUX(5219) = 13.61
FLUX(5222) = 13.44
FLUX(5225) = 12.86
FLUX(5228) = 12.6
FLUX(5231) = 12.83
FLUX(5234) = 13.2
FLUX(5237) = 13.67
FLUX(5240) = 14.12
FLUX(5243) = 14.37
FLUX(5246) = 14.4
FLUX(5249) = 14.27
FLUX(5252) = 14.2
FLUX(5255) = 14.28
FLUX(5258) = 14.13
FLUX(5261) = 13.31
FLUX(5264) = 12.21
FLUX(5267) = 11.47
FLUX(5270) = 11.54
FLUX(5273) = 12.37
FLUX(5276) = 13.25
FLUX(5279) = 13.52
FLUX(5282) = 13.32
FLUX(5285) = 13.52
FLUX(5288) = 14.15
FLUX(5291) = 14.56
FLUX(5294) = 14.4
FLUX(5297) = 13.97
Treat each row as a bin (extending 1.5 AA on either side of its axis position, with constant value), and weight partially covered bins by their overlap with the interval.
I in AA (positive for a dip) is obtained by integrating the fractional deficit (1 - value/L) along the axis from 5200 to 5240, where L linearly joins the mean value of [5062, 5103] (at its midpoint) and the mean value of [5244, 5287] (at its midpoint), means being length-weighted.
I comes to 1.0 AA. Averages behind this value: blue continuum 13.4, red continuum 13.3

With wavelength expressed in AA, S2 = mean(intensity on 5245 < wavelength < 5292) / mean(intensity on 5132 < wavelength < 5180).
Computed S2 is 1.17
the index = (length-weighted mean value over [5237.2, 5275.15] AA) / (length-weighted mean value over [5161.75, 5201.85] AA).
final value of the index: 1.24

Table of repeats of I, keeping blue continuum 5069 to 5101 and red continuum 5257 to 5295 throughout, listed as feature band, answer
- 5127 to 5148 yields 1.5 AA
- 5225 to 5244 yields -0.2 AA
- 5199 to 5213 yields 0.8 AA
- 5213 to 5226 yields -0.1 AA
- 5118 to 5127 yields 0.3 AA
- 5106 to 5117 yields 0.0 AA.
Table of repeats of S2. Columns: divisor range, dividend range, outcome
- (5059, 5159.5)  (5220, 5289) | 1.02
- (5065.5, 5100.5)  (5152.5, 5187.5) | 0.79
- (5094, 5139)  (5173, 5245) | 0.94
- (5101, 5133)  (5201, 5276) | 1.00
